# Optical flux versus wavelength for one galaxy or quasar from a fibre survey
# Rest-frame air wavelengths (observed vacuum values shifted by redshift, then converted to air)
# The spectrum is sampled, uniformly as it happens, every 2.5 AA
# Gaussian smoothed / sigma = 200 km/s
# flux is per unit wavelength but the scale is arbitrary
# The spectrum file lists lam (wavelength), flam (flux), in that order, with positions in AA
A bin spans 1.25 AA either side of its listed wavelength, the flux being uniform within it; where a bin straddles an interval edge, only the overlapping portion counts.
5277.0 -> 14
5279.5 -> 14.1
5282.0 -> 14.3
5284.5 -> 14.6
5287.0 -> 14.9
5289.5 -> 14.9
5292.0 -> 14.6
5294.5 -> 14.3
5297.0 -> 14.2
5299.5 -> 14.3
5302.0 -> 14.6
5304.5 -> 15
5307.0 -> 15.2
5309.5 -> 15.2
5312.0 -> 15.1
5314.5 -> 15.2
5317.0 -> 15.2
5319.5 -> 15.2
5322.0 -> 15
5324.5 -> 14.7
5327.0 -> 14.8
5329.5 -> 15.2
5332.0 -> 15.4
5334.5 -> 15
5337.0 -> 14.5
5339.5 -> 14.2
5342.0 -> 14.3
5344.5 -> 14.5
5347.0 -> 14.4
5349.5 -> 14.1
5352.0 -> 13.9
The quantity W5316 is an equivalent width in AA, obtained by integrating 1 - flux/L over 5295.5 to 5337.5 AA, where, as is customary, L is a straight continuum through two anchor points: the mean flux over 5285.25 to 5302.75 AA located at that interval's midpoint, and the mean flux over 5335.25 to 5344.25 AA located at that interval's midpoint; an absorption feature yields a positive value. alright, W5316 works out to -1.4 AA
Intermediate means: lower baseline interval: 14.5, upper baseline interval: 14.4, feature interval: 14.9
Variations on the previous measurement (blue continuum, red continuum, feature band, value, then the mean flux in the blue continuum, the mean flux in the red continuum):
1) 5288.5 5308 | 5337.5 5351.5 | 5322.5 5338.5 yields -0.59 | 14.6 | 14.3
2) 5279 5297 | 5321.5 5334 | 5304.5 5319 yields -0.34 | 14.5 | 15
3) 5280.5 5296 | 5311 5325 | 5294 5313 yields 0.12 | 14.6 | 15.1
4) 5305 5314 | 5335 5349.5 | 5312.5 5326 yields -0.12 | 15.2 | 14.4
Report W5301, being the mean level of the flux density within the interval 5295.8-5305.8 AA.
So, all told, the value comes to 14.5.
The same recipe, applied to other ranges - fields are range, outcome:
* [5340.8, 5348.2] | 14.4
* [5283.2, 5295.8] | 14.7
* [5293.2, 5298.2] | 14.3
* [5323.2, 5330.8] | 14.9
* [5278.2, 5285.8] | 14.3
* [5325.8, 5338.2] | 15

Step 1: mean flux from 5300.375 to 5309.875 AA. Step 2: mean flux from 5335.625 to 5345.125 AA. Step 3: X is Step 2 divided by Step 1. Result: 1.0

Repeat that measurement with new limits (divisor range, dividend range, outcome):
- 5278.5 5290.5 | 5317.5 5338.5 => 1.03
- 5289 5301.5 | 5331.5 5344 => 1.01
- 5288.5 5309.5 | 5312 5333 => 1.03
